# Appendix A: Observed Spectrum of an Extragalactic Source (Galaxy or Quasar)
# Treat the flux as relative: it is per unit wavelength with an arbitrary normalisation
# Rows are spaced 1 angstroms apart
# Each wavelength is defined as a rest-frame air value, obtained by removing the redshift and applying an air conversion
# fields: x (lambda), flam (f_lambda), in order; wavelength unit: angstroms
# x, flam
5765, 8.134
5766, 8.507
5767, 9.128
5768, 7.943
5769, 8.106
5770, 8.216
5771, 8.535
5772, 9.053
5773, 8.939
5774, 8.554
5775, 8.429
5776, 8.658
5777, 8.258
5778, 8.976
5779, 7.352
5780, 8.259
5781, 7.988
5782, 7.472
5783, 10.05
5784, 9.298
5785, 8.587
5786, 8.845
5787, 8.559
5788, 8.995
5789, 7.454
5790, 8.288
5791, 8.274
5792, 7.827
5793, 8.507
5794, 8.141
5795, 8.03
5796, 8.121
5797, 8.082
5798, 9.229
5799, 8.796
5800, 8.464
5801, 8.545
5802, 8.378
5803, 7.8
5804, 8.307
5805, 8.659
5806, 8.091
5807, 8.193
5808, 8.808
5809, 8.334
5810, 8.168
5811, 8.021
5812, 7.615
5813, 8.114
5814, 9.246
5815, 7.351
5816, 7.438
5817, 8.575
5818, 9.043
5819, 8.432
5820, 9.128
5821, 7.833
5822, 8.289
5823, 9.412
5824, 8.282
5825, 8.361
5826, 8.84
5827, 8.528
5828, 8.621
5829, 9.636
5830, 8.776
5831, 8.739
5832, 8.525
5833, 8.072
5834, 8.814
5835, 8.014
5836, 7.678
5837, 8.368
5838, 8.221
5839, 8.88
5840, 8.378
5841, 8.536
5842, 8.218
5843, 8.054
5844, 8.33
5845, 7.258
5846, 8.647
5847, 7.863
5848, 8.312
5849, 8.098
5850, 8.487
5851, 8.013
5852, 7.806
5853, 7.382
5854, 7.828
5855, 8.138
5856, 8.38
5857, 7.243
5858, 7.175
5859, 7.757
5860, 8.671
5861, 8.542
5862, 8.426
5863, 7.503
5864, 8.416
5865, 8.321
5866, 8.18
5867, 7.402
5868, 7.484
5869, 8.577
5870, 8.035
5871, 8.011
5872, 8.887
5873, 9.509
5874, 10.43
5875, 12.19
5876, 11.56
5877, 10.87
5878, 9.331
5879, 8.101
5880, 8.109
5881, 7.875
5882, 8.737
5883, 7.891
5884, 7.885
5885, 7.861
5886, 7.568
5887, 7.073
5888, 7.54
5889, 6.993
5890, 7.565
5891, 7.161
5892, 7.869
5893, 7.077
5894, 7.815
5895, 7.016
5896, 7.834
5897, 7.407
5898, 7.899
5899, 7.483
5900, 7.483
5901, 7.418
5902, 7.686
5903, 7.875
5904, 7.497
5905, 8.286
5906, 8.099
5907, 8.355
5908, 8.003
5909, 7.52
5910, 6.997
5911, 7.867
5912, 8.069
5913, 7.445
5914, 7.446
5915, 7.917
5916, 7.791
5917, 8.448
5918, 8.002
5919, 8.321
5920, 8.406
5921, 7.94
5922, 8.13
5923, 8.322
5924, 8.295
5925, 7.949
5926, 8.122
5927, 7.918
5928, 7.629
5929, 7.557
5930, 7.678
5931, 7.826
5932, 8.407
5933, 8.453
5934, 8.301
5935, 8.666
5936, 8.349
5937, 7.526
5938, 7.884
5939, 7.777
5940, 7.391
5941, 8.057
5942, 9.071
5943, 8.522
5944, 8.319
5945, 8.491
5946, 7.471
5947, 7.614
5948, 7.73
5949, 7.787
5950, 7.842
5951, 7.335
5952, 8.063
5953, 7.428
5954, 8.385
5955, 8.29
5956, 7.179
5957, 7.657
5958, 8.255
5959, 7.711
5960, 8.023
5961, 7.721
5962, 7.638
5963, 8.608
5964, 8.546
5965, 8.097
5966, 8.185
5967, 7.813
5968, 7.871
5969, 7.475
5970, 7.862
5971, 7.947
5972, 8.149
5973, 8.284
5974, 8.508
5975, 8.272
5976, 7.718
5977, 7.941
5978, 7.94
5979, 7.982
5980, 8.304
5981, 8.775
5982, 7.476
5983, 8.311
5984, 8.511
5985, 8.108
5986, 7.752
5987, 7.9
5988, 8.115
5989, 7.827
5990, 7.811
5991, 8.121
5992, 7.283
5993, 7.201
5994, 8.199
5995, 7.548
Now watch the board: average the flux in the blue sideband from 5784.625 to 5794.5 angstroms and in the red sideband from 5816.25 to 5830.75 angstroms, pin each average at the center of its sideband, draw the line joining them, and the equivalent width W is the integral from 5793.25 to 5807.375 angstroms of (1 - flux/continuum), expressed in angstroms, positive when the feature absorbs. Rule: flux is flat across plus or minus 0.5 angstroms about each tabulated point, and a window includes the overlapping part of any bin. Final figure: 0.2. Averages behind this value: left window 8.34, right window 8.68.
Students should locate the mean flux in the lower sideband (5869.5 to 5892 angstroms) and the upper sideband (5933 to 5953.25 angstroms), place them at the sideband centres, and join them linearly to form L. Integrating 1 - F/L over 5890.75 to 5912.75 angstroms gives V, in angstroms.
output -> 1.9 angstroms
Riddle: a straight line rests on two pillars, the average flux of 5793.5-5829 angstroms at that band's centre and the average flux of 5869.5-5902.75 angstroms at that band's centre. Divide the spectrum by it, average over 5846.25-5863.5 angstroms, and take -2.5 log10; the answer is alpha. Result 0.04 mag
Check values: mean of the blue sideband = 8.4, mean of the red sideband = 8.24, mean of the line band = 7.99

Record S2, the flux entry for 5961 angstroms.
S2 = 7.721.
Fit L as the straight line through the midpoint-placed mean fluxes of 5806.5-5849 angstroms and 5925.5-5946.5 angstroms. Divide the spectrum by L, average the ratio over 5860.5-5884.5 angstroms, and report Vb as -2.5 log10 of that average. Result -0.066 mag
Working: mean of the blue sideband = 8.38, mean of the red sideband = 8.07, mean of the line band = 8.76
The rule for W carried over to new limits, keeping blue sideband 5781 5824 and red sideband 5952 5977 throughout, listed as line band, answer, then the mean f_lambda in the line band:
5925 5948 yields 0.1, 8.04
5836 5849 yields 0.1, 8.23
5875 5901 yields 0.4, 8.07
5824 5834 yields -0.4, 8.66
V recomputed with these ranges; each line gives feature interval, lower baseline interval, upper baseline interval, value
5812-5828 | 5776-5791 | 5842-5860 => -0.5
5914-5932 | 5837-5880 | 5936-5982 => 0.3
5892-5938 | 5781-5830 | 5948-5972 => 1.0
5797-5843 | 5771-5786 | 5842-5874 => -0.5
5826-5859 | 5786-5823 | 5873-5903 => 0.2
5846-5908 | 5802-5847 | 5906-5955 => 0.3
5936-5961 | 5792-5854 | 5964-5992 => 0.5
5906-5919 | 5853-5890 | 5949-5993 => 0.6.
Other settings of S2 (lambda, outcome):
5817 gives 8.575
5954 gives 8.385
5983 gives 8.311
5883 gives 7.891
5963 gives 8.608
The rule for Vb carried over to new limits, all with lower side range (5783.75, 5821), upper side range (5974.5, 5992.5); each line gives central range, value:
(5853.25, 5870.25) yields 0.03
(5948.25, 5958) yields 0.04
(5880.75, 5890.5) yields 0.07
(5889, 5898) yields 0.10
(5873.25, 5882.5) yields -0.18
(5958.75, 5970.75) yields 0.01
